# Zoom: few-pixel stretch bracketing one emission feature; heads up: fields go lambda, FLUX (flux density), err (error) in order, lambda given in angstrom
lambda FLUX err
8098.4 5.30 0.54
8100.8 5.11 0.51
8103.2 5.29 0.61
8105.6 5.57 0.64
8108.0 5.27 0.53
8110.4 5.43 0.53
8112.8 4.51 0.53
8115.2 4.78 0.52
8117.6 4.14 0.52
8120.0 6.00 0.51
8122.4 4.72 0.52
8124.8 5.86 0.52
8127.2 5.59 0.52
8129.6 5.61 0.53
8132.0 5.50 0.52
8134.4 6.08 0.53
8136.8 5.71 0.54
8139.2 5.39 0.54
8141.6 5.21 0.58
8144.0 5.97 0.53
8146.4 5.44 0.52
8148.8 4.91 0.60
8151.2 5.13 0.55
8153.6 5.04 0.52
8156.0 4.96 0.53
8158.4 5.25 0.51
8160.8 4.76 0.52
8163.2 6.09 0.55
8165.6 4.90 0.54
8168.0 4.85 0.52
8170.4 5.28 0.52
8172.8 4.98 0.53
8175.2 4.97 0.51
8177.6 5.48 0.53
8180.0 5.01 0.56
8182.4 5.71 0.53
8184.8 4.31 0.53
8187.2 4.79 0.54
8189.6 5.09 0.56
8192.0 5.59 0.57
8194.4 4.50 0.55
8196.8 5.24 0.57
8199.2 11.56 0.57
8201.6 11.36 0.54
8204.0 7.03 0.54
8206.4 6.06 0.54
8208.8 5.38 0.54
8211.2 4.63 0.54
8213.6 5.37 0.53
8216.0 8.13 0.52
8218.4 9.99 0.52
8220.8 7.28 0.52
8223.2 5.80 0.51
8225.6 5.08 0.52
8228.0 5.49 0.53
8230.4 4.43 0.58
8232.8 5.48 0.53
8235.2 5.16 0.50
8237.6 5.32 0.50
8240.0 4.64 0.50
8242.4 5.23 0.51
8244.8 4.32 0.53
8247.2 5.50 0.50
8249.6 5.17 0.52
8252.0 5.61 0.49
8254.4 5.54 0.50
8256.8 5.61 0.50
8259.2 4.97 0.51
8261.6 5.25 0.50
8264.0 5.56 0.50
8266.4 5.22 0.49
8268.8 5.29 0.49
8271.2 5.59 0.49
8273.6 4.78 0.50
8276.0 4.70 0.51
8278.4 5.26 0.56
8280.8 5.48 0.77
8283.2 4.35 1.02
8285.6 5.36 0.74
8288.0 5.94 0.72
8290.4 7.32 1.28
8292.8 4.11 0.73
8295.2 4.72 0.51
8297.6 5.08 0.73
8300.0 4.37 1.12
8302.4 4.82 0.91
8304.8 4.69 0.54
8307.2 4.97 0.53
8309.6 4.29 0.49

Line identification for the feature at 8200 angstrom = [S II] 6716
